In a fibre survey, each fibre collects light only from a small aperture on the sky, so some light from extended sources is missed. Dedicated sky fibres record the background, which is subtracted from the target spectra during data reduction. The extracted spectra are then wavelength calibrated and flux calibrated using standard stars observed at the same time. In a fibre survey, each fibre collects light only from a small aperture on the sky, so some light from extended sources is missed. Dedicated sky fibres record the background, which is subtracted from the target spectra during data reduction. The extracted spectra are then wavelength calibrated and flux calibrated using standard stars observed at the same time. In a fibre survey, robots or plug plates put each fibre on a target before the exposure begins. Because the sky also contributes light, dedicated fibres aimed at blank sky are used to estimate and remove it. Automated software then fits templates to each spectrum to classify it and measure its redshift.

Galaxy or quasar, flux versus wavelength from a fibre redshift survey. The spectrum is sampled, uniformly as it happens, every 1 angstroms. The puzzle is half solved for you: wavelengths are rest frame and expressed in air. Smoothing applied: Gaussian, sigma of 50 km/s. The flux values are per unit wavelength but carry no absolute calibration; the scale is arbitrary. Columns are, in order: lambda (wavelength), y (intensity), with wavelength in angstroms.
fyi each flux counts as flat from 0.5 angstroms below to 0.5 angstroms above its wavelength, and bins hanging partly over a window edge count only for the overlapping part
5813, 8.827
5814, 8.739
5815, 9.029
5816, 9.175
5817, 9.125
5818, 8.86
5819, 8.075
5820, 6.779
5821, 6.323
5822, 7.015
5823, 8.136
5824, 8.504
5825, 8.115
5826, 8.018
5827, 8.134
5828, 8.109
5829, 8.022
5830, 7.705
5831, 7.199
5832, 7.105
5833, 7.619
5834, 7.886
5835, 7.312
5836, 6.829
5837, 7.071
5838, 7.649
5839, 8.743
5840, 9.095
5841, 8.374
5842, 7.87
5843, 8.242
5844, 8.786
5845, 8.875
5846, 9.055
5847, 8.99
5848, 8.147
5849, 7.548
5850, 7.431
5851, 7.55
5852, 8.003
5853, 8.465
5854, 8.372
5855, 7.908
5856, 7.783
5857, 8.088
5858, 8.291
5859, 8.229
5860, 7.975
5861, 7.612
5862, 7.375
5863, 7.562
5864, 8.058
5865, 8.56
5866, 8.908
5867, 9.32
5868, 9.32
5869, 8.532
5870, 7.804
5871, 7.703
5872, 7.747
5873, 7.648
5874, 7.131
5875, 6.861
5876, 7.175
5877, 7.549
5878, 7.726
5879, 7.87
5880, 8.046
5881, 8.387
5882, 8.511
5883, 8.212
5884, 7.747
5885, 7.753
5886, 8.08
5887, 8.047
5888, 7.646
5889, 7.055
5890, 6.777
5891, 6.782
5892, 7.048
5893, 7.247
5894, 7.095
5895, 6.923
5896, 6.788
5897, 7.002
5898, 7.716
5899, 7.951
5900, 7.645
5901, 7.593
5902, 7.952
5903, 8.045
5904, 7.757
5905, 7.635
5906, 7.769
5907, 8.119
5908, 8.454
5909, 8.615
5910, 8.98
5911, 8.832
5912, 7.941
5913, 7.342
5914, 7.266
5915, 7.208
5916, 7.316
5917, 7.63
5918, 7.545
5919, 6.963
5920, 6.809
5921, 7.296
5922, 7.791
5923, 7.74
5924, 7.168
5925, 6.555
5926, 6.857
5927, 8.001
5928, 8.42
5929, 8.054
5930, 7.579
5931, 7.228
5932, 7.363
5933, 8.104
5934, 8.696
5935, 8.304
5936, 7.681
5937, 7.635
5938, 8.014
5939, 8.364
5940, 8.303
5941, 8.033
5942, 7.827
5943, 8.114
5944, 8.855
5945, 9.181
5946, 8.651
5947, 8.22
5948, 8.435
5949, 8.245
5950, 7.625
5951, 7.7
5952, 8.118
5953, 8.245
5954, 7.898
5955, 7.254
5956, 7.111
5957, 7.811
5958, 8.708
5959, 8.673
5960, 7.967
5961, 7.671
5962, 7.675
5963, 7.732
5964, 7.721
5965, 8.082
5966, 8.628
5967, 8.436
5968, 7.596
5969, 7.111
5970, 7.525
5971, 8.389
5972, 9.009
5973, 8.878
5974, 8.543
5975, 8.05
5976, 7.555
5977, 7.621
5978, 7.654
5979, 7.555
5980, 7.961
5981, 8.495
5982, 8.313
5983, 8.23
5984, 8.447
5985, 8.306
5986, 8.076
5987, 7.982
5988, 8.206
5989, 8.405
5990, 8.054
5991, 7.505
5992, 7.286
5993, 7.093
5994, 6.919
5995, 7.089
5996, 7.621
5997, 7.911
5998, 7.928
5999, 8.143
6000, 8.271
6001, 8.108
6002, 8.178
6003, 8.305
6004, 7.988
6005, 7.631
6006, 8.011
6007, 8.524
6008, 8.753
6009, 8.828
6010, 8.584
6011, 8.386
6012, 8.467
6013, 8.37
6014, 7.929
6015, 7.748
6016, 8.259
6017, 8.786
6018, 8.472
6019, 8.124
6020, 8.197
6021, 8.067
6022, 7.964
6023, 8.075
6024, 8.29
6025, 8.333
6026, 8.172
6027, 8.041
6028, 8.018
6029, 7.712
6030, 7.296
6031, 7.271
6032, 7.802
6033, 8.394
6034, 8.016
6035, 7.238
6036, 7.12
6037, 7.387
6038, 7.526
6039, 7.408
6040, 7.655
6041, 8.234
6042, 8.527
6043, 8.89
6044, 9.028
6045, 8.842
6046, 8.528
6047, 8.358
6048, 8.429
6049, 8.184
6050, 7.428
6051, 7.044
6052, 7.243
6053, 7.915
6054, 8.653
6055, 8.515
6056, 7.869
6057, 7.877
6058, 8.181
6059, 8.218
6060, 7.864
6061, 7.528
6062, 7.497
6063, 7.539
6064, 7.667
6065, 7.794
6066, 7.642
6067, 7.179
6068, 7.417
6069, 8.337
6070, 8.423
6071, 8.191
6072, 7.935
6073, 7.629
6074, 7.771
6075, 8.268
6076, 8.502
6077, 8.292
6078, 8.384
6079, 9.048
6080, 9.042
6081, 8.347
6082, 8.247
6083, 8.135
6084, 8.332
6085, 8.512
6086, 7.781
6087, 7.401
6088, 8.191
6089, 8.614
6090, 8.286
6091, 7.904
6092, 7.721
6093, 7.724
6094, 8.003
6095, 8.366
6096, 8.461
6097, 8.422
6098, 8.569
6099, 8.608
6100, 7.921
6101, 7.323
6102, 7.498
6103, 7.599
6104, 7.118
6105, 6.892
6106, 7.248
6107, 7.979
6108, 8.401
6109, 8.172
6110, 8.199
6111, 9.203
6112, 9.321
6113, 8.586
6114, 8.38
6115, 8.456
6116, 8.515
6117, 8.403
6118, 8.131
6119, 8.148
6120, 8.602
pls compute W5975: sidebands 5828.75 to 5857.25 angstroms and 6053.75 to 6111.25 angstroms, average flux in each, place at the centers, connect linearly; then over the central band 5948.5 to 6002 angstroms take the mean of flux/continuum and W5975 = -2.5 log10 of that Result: 0.009 mag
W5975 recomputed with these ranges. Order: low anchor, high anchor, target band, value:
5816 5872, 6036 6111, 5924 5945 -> 0.02 mag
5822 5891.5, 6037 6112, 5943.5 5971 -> -0.01 mag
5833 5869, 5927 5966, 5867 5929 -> 0.06 mag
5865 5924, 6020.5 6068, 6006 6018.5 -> -0.07 mag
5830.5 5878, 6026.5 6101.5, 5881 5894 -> 0.06 mag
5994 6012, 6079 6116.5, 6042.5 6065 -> 0.01 mag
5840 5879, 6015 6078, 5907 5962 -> 0.02 mag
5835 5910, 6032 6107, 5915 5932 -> 0.07 mag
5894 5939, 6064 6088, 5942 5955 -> -0.06 mag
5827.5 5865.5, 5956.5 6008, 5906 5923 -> 0.03 mag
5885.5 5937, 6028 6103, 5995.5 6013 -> -0.05 mag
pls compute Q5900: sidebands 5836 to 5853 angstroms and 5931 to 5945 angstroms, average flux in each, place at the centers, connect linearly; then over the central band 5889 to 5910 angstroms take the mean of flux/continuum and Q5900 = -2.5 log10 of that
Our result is 0.079 mag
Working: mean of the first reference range 8.18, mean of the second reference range 8.11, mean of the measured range 7.57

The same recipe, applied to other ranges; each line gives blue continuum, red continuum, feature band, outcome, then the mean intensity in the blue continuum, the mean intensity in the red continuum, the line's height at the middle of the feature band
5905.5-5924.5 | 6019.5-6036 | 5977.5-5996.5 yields -0.002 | 7.73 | 7.91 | 7.84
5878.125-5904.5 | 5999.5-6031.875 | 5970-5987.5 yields -0.023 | 7.6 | 8.16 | 7.99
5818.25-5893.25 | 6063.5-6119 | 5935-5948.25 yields -0.038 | 7.89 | 8.12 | 7.97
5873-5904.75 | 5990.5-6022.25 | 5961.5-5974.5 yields -0.029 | 7.55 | 8.05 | 7.89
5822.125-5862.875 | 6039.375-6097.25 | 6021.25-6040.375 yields 0.042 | 7.99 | 8.1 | 8.08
